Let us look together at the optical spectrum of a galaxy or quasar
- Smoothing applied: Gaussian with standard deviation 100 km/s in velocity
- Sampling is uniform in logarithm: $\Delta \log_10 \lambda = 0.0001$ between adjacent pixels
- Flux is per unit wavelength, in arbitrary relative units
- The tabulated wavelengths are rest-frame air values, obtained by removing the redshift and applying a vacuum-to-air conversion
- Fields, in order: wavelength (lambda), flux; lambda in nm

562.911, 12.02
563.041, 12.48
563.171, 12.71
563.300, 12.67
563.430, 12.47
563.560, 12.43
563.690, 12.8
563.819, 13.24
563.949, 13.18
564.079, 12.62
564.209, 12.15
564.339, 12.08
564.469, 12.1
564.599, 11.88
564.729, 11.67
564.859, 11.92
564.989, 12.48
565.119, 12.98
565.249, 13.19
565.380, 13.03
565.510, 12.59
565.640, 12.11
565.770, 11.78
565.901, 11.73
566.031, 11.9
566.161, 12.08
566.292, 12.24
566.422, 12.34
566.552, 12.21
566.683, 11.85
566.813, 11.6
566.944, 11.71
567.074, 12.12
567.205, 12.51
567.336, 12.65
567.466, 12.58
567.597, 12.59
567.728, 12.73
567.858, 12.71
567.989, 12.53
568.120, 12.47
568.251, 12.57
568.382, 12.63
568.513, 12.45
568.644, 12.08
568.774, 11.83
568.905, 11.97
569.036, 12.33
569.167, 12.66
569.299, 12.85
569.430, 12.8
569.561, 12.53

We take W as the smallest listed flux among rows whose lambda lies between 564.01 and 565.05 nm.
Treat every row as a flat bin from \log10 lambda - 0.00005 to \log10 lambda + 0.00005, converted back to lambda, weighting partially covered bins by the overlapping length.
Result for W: 11.67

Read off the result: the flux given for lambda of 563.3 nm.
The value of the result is 12.67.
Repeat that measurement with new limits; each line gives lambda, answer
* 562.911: 12.02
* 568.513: 12.45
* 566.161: 12.08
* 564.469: 12.1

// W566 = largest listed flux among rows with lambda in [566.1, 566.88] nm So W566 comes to 12.34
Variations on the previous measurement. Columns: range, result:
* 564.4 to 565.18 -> 12.98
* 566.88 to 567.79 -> 12.73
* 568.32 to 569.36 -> 12.85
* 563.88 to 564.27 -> 13.18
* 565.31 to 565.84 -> 13.03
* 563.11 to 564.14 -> 13.24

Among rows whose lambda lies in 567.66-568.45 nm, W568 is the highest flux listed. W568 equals 12.73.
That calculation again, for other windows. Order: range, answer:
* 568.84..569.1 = 12.33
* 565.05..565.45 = 13.19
